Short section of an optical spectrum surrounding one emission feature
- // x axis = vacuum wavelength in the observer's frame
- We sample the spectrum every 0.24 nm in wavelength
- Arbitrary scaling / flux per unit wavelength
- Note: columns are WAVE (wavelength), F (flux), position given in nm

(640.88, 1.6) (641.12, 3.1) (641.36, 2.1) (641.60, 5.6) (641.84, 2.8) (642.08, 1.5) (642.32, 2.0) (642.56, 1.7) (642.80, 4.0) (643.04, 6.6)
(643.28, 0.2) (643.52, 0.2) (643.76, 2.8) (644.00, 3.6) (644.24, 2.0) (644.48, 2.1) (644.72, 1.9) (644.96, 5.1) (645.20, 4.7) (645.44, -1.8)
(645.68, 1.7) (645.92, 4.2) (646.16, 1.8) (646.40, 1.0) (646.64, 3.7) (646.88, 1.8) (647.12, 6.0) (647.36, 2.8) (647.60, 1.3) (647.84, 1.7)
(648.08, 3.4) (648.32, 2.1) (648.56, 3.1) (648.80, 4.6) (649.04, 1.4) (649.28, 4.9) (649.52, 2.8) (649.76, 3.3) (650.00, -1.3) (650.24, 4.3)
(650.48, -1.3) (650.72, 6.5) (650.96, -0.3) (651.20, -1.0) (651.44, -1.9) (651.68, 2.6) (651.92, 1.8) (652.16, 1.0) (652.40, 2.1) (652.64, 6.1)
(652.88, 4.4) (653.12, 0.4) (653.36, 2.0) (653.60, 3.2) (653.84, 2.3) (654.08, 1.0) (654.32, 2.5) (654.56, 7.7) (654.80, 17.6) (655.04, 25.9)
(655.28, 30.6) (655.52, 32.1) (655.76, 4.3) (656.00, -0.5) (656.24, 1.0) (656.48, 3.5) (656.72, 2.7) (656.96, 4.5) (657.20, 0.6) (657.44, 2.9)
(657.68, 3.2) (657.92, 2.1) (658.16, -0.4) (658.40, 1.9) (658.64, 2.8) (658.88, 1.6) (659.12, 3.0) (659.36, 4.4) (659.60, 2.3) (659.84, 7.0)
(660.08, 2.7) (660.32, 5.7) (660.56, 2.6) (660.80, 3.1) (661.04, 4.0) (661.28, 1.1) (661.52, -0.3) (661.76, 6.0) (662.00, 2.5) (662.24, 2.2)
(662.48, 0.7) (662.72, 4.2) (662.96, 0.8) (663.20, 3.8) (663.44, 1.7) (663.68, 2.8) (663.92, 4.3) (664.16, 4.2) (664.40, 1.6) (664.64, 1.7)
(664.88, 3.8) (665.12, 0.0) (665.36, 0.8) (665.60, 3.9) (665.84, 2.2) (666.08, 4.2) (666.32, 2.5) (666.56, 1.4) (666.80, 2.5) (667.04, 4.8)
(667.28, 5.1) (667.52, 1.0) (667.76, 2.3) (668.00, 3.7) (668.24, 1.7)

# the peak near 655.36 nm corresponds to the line [O II] 3727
